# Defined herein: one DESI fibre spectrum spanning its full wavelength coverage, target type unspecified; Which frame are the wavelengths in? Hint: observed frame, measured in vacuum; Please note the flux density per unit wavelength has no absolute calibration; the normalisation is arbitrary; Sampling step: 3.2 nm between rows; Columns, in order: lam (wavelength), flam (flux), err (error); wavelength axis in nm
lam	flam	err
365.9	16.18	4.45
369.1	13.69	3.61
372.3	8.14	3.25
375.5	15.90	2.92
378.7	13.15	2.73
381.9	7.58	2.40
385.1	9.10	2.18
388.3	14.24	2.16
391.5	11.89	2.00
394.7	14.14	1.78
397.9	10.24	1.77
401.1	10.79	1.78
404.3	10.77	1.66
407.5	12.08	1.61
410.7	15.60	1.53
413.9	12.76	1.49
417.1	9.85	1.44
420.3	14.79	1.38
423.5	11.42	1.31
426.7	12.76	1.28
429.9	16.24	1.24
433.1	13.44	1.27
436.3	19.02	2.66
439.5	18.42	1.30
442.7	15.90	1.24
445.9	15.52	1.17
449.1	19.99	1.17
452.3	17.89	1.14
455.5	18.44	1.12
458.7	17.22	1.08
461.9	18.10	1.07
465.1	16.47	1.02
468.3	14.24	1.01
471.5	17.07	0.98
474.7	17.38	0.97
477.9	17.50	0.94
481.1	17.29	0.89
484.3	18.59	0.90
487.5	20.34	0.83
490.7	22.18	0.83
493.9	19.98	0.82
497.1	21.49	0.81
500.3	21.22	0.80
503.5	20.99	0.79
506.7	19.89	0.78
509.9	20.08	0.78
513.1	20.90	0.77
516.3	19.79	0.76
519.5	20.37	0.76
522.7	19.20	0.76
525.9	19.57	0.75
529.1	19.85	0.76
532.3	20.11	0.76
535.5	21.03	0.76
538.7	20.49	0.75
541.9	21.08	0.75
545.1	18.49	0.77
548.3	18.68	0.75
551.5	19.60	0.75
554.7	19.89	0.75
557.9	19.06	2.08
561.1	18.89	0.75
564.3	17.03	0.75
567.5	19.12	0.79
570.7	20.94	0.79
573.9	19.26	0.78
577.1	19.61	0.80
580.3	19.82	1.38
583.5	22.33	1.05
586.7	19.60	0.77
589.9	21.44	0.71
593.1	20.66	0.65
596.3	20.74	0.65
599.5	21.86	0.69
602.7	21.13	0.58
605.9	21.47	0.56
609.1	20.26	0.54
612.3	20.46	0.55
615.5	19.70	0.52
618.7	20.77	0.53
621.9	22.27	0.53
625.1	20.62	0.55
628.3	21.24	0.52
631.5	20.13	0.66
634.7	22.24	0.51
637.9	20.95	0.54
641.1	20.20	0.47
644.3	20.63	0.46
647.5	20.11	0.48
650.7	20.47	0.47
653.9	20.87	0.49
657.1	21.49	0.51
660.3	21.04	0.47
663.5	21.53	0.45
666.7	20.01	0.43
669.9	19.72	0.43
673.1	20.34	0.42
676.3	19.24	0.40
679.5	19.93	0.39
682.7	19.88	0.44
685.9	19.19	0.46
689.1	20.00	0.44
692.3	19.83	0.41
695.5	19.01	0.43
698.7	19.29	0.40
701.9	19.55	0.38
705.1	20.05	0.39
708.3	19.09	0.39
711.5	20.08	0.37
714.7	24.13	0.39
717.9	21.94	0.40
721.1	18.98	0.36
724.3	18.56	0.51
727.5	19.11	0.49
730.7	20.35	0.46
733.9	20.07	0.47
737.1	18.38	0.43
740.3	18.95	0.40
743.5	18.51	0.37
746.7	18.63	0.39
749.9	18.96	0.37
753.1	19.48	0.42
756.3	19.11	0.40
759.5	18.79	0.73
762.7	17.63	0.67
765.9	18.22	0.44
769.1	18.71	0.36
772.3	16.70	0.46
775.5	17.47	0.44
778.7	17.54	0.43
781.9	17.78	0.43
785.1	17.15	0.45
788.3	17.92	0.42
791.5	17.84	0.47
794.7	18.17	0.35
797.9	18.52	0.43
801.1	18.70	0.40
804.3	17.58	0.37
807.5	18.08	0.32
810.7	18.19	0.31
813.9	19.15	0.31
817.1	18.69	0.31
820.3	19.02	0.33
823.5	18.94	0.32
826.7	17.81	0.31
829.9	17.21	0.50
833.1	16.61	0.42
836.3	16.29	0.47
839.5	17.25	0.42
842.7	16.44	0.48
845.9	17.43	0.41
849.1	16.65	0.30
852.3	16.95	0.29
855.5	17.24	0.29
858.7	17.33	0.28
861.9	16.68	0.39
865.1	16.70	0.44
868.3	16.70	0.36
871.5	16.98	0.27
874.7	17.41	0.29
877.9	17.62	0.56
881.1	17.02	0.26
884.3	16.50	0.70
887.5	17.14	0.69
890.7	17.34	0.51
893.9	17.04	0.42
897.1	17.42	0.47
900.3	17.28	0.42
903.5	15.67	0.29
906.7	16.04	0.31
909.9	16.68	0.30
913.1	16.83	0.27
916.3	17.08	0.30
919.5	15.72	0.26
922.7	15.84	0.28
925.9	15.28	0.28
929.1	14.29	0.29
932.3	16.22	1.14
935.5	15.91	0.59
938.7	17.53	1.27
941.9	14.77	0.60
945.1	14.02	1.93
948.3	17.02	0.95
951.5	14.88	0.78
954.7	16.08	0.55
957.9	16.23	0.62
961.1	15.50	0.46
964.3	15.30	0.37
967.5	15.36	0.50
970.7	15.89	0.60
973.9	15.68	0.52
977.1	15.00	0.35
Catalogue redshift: 0.088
